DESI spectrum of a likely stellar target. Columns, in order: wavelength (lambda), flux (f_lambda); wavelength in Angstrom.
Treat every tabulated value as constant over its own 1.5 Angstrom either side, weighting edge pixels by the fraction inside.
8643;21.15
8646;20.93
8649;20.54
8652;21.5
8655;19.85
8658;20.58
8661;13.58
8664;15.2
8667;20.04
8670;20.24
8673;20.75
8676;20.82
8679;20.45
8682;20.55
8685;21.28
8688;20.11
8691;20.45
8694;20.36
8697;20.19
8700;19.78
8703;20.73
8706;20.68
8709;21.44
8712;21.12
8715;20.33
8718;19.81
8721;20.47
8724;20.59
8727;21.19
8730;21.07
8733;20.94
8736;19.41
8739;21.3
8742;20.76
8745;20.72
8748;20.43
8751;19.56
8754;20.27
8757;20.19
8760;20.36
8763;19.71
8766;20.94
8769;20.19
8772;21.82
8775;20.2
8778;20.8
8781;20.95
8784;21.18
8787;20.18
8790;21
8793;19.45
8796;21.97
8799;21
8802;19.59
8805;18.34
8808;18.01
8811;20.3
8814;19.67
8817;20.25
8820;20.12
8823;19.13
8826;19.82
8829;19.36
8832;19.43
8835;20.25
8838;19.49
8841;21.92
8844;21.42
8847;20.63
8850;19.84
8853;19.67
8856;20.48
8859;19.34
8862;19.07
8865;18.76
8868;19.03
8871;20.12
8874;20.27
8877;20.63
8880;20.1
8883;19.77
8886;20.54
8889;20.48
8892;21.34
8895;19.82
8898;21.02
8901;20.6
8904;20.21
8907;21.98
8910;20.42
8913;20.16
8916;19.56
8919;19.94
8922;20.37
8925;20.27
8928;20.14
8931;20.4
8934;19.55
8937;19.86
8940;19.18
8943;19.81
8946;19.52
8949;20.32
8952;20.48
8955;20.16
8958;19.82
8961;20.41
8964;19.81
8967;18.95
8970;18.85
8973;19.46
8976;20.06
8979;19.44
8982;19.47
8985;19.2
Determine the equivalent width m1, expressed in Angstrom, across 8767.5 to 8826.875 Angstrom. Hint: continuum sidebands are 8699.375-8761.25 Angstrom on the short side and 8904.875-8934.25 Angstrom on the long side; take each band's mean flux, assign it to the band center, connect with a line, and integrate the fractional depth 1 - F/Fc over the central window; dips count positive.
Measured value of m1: 0.7 Angstrom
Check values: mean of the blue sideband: 20.5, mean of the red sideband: 20.3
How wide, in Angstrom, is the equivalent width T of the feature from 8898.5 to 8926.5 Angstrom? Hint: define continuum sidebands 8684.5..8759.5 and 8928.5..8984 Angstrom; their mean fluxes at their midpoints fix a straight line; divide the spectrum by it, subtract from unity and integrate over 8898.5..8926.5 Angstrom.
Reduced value -0.73 Angstrom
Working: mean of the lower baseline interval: 20.5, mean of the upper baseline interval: 19.8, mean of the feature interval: 20.4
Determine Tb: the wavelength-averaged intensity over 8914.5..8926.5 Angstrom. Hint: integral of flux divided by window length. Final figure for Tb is 20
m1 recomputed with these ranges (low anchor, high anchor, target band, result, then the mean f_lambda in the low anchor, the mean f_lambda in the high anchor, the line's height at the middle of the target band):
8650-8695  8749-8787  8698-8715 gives -0.6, 19.7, 20.5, 20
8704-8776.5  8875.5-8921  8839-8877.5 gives 0.8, 20.6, 20.4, 20.5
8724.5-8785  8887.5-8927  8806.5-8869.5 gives 2.2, 20.6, 20.5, 20.5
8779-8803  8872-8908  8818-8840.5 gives 0.9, 20.7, 20.5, 20.6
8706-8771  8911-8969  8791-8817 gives 0.6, 20.5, 19.9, 20.3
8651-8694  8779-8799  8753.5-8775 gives 0.1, 19.7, 20.8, 20.6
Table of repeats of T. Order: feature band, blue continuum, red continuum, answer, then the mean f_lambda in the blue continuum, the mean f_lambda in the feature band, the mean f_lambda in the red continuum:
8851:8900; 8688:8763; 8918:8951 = 0.2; 20.5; 20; 19.9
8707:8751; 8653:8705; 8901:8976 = -1.9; 19.7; 20.6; 20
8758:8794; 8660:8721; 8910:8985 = -1.2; 20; 20.6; 19.8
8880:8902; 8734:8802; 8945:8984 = -0.5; 20.5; 20.5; 19.7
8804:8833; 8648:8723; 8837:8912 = 1.1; 20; 19.5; 20.3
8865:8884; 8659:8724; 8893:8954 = 0.2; 19.9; 19.9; 20.2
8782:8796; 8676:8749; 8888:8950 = -0.1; 20.6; 20.6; 20.2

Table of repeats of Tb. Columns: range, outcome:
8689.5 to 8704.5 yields 20.3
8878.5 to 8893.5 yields 20.4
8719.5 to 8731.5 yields 20.8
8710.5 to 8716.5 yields 20.7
